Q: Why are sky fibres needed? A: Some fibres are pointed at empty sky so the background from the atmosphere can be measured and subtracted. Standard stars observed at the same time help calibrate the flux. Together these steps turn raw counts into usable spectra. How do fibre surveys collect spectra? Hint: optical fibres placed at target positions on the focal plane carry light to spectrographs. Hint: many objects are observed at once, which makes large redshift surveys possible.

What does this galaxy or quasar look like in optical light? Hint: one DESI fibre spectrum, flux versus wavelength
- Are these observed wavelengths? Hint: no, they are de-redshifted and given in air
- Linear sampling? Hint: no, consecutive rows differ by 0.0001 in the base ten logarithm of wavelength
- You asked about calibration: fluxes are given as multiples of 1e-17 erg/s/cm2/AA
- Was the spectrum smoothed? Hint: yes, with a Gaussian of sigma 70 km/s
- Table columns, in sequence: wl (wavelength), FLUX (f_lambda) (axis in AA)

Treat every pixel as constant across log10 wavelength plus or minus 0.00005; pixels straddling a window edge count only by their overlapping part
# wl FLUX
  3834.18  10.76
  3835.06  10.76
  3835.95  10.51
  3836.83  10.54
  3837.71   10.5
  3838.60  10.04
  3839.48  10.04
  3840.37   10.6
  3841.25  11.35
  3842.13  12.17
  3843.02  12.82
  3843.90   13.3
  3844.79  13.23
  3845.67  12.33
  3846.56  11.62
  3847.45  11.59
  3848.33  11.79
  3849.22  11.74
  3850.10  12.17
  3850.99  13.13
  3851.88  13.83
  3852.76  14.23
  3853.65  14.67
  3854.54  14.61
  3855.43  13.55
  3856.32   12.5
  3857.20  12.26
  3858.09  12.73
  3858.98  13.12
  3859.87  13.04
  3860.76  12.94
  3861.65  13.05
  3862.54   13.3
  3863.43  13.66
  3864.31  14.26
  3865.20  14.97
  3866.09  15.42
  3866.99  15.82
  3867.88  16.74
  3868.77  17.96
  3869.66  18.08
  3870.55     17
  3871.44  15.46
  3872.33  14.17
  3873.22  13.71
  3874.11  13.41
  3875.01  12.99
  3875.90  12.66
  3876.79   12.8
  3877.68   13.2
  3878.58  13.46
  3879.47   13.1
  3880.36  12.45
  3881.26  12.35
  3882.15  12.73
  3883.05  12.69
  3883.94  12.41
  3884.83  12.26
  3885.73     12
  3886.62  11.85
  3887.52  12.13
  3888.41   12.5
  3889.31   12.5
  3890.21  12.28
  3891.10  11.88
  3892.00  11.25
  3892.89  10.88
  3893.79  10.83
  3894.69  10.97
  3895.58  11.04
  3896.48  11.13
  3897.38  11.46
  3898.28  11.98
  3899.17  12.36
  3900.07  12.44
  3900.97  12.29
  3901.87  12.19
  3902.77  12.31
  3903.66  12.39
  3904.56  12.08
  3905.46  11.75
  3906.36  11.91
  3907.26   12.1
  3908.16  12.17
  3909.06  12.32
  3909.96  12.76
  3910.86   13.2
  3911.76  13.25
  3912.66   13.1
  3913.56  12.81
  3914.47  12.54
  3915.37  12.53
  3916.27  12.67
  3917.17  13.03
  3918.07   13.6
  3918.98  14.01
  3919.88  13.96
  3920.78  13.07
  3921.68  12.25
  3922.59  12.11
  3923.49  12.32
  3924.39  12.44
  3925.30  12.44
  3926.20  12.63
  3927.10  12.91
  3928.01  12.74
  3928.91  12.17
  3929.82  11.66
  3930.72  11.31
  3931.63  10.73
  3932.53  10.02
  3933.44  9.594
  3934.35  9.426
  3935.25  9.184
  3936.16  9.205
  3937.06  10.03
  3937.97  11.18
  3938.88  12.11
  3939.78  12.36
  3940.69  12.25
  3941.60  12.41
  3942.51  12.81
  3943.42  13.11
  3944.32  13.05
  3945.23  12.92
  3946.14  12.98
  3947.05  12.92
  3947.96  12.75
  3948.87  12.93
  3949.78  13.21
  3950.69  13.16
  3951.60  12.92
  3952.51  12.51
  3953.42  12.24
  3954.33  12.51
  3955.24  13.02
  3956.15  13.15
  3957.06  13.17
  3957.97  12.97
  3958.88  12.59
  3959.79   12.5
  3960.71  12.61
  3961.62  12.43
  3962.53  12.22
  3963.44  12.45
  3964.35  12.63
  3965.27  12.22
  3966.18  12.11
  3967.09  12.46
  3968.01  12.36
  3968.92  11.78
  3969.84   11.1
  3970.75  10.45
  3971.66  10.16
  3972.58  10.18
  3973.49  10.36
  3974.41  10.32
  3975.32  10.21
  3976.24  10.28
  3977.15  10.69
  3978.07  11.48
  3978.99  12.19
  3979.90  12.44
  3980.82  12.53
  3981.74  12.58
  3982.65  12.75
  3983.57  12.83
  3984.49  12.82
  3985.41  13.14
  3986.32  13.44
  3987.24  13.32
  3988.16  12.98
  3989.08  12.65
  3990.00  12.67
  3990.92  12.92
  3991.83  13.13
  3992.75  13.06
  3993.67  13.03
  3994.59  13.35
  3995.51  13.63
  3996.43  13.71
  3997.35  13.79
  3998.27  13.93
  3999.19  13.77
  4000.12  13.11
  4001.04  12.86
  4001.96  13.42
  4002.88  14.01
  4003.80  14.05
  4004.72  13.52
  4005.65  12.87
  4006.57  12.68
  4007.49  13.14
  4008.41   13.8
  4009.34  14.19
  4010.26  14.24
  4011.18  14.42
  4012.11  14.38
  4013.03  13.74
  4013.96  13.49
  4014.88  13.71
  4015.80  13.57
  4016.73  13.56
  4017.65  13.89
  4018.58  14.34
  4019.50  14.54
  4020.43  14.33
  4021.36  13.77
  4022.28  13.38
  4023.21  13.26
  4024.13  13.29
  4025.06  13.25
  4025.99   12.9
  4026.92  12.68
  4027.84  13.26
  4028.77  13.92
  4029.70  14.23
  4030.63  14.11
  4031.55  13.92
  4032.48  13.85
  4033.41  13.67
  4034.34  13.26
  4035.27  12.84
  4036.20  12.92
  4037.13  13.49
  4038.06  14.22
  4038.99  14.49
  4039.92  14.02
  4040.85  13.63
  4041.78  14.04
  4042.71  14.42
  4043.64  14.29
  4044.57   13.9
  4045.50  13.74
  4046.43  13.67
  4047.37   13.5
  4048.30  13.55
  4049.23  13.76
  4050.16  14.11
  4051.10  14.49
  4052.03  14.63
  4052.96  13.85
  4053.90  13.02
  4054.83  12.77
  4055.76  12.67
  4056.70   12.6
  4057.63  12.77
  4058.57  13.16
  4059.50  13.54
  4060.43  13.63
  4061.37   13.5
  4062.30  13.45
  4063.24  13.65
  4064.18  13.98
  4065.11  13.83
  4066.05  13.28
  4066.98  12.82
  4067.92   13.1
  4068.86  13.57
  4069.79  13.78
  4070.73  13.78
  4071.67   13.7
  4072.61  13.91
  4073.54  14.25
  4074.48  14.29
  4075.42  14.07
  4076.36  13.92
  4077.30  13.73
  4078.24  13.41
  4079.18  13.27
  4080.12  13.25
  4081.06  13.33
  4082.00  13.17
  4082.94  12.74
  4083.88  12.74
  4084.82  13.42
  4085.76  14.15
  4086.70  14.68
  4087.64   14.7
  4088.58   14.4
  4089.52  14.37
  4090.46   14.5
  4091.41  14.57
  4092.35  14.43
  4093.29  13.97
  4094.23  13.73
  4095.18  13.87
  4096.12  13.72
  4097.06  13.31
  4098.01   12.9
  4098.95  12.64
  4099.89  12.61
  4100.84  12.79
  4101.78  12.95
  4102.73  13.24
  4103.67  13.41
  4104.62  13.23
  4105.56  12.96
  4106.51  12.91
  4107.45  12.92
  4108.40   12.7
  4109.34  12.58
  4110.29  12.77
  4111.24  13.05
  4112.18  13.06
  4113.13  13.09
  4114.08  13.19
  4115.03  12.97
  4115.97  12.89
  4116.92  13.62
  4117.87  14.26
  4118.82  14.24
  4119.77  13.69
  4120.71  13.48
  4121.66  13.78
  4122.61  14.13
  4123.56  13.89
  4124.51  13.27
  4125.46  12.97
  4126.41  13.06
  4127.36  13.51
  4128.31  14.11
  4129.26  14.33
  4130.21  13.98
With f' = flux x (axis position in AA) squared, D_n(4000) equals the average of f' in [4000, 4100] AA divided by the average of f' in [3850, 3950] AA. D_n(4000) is 1.16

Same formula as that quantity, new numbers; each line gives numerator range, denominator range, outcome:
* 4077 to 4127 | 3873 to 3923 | 1.20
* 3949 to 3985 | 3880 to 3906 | 1.05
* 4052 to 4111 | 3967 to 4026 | 1.09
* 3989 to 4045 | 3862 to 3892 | 1.07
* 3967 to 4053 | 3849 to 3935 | 1.09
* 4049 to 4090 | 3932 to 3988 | 1.20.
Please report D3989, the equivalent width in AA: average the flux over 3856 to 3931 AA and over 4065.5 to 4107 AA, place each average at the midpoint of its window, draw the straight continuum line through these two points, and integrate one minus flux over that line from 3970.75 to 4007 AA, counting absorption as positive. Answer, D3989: 1.85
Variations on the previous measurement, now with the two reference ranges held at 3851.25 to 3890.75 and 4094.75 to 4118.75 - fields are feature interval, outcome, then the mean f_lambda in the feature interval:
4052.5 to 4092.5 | -1.3 AA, 13.6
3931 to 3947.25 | 2.5 AA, 11.4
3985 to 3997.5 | 0.2 AA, 13.2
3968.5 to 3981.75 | 2.3 AA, 11.1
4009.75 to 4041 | -1.0 AA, 13.7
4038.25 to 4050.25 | -0.6 AA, 13.9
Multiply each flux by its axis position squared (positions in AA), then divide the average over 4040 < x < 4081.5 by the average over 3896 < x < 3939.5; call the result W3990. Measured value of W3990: 1.22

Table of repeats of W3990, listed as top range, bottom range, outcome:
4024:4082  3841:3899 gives 1.14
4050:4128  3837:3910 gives 1.18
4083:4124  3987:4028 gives 1.05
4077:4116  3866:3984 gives 1.18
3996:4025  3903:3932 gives 1.15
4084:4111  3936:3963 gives 1.16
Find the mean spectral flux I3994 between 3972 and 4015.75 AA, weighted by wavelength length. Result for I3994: 12.9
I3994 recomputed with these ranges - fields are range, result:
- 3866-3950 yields 12.6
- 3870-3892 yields 13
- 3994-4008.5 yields 13.5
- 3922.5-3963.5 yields 12.1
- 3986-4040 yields 13.6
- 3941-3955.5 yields 12.8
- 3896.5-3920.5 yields 12.6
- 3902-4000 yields 12.3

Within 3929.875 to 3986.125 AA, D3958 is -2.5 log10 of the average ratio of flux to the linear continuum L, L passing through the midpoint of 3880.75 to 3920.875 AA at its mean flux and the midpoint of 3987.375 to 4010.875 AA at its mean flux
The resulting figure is 0.09 mag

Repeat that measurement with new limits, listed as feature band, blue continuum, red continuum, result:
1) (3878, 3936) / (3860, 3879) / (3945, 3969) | 0.134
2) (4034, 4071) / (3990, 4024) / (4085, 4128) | -0.003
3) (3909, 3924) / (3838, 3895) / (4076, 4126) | 0.017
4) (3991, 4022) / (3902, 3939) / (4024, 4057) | -0.038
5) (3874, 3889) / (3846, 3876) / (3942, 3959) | 0.086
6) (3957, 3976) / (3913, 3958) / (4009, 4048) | 0.092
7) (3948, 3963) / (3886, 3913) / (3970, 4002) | -0.043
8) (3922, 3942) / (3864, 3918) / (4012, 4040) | 0.155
